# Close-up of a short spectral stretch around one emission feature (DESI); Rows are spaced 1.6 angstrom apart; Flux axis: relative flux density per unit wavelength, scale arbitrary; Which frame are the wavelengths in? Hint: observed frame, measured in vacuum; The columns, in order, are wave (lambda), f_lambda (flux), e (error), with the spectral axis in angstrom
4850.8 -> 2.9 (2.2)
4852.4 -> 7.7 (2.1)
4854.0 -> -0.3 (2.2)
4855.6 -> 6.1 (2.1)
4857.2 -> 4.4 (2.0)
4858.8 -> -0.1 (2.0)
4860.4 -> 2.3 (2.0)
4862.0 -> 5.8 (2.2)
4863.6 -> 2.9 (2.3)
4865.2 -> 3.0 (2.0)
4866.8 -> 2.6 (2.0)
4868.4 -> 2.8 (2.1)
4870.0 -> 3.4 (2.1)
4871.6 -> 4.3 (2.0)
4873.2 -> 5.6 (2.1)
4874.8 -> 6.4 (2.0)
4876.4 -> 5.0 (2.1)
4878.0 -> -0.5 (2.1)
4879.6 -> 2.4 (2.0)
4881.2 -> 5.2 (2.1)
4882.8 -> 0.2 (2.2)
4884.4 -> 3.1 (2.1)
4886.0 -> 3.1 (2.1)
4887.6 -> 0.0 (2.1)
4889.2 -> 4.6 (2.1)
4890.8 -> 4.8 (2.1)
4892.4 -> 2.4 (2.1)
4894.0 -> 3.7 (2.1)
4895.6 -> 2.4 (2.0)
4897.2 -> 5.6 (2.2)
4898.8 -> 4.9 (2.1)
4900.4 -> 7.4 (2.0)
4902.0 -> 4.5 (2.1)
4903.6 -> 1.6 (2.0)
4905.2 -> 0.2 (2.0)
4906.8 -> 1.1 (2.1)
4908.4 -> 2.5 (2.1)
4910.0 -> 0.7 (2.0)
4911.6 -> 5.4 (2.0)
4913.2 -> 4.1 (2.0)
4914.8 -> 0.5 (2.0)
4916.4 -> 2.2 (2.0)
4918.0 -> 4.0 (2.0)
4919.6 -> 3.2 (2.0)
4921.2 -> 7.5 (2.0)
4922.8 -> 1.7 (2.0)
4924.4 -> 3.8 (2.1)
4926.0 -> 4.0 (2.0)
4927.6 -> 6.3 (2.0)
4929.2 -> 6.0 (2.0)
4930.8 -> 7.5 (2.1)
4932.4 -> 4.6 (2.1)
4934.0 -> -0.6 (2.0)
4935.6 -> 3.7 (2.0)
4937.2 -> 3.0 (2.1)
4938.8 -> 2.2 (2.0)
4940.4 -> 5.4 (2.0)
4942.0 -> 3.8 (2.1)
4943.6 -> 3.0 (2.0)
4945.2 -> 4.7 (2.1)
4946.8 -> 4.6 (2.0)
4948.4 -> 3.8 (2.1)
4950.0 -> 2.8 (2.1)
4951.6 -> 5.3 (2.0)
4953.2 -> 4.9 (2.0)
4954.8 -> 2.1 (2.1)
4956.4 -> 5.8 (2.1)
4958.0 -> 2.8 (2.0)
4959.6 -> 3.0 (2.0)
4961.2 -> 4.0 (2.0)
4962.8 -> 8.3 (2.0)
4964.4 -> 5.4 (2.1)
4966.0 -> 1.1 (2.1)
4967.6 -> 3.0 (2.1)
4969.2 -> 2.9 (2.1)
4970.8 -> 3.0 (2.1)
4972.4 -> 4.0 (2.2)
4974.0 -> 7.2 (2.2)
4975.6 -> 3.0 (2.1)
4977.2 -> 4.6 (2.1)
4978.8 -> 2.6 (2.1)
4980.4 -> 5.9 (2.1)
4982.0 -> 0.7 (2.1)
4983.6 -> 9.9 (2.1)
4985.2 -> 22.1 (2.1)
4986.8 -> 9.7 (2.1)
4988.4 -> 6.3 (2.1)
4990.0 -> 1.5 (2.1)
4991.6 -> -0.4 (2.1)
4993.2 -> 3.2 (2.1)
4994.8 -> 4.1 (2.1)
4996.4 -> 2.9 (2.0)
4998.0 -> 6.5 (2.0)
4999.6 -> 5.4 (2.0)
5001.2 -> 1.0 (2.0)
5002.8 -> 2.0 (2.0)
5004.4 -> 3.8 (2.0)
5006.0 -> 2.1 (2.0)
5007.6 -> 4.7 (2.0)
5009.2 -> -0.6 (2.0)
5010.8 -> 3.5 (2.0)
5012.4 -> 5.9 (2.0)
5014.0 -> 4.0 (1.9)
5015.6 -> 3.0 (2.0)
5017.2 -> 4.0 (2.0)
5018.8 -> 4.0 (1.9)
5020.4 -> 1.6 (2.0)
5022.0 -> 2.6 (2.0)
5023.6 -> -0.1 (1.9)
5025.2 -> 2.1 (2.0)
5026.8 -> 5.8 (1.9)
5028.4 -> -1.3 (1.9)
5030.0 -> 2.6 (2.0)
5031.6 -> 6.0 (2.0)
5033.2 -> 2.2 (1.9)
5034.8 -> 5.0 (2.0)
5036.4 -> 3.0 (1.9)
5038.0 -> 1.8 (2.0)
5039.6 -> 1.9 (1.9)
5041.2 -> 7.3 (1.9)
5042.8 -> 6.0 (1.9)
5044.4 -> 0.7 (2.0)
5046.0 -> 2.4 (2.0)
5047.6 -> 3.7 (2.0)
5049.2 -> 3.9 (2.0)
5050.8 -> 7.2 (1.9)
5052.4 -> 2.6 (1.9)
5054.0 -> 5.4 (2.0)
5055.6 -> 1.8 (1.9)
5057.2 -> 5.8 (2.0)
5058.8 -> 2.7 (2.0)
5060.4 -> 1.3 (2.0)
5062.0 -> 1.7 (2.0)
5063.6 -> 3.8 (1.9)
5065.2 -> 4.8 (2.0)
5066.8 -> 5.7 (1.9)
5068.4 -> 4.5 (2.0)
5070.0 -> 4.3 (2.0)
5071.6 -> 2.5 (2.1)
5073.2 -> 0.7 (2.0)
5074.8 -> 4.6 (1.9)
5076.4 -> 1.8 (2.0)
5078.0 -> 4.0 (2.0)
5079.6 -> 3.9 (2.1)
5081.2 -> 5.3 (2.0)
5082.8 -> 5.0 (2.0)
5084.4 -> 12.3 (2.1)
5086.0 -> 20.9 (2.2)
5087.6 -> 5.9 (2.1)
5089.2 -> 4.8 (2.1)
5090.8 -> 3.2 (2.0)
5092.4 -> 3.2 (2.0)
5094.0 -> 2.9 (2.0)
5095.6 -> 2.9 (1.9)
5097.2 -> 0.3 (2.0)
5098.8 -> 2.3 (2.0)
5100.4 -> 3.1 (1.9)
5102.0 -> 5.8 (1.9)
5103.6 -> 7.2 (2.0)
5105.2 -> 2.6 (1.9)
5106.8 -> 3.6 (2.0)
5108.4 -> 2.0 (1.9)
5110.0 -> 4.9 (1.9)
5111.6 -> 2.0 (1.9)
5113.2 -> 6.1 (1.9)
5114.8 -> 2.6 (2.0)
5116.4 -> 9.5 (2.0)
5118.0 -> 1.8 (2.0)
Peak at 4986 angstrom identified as H-beta 4861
